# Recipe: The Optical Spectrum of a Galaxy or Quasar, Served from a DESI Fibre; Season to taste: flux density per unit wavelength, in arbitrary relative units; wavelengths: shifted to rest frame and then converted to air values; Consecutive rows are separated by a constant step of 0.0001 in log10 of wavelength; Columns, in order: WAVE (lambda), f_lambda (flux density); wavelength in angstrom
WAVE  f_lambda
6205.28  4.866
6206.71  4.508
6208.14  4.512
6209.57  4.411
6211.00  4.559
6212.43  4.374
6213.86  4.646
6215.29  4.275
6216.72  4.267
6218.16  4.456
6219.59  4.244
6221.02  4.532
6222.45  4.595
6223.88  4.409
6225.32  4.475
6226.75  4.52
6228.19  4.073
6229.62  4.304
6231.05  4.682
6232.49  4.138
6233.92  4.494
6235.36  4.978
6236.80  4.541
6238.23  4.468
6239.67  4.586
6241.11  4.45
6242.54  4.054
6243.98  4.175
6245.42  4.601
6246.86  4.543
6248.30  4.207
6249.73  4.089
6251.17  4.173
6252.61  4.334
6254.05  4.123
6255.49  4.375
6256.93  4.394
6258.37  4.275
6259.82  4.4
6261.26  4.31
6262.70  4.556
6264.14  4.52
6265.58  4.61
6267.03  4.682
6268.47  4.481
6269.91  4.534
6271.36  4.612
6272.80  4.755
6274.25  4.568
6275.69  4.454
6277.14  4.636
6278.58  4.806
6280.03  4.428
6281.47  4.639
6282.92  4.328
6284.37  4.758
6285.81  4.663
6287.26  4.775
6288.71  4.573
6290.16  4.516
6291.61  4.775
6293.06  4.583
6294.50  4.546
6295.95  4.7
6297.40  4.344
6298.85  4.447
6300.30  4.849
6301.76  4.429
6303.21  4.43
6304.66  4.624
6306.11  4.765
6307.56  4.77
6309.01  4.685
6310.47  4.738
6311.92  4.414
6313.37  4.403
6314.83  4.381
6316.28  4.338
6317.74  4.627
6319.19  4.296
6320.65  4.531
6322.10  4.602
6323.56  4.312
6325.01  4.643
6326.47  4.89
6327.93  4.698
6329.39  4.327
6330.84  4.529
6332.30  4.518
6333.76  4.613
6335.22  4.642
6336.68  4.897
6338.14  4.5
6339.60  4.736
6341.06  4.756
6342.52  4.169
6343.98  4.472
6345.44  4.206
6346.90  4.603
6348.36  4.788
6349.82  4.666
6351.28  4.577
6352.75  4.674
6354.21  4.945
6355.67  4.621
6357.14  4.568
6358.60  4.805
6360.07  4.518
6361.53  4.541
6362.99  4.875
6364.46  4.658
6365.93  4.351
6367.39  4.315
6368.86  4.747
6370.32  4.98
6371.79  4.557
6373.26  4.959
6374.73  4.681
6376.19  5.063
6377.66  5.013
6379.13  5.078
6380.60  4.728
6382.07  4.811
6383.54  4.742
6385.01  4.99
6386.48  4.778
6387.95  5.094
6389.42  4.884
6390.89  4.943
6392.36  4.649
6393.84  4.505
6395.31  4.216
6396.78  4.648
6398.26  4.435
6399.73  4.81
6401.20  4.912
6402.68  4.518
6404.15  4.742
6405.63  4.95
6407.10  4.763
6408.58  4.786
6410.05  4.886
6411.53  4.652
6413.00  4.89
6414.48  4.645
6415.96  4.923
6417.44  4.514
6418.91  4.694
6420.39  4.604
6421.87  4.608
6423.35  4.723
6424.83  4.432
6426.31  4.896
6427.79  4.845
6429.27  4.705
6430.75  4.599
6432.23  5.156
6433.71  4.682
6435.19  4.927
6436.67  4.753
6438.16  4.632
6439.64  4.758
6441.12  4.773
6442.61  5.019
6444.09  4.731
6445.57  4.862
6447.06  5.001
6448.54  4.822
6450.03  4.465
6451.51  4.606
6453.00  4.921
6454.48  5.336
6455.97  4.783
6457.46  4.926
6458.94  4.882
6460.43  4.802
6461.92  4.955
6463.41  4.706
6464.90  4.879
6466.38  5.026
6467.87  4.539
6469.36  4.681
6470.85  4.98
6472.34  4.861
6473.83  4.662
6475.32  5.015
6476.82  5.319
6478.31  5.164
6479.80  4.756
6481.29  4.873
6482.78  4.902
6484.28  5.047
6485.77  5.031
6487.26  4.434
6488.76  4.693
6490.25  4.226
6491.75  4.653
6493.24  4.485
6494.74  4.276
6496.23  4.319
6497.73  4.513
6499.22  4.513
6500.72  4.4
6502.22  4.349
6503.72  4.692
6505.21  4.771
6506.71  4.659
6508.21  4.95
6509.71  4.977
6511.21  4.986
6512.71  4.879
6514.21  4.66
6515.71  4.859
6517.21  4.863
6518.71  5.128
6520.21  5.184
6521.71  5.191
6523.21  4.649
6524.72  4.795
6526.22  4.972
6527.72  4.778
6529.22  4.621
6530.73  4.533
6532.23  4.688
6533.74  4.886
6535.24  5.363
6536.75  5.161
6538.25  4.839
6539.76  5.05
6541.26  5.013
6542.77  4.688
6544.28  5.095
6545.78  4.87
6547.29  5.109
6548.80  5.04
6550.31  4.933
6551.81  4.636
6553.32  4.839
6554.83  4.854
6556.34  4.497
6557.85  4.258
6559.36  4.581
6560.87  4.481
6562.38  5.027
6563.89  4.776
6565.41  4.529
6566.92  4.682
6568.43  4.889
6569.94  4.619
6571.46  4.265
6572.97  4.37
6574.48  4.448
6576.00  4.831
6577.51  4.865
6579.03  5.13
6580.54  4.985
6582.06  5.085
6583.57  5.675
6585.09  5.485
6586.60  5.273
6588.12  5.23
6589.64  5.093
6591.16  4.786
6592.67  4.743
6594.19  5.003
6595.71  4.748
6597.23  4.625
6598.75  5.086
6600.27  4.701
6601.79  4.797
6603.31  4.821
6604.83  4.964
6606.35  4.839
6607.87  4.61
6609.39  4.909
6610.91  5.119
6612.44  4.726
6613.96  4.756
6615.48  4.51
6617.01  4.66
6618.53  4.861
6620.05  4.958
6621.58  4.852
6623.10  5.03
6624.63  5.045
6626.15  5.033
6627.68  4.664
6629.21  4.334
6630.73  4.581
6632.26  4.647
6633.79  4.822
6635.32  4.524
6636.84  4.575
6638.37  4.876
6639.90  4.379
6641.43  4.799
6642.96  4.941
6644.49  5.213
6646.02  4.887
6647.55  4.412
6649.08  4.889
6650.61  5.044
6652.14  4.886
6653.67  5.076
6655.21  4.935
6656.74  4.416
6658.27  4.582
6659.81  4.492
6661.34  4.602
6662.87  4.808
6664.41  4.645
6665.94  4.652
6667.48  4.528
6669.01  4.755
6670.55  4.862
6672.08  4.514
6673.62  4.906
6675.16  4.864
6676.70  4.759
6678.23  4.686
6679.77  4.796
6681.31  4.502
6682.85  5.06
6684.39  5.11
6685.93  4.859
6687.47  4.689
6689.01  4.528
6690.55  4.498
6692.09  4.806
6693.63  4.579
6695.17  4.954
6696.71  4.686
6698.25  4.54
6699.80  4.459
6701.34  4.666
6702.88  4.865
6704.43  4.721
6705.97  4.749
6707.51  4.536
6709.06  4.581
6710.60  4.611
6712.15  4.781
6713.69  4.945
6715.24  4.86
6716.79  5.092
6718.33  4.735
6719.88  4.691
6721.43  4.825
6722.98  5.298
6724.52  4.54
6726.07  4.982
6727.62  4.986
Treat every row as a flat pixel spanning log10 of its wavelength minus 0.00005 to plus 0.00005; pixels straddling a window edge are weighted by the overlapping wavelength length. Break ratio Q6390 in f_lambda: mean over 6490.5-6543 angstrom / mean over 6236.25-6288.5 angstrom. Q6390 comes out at 1.07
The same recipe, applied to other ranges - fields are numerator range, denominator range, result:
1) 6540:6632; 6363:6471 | 1.01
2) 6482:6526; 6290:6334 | 1.04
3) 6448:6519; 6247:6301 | 1.06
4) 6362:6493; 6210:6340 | 1.06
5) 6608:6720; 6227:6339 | 1.05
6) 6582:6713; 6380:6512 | 1.01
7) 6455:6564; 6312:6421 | 1.03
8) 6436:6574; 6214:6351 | 1.06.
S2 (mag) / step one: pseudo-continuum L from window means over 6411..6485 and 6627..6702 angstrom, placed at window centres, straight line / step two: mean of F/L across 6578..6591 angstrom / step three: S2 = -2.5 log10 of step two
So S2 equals -0.100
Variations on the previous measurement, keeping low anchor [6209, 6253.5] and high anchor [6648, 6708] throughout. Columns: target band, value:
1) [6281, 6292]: -0.042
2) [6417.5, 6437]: -0.043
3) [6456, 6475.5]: -0.059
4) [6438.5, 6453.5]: -0.053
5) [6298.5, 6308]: -0.038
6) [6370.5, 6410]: -0.061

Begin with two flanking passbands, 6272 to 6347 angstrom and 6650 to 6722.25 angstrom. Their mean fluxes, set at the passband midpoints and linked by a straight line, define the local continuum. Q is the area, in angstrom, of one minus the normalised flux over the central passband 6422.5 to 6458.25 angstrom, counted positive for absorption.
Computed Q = -1.4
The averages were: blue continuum 4.57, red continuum 4.74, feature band 4.81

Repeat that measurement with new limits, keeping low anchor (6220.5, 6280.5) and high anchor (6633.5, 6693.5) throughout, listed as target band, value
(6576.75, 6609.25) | -1.9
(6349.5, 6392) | -2.1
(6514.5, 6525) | -0.7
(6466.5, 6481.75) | -0.9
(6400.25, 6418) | -0.8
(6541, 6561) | -0.5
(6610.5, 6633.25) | -0.3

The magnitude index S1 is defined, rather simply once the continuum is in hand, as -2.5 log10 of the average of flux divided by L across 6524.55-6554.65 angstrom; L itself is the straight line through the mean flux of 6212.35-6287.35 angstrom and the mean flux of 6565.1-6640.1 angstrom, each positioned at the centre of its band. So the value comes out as -0.031 mag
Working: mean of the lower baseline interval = 4.46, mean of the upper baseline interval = 4.83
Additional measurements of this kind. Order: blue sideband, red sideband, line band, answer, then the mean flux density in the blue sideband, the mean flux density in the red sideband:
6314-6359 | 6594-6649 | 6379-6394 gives -0.05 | 4.58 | 4.79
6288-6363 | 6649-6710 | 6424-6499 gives -0.03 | 4.58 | 4.73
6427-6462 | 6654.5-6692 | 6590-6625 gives -0.02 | 4.83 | 4.71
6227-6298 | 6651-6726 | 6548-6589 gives -0.04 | 4.48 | 4.74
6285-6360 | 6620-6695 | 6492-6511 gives 0.02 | 4.59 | 4.75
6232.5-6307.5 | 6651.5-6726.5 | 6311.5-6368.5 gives 0.00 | 4.51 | 4.74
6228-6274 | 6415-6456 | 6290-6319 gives -0.01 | 4.43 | 4.78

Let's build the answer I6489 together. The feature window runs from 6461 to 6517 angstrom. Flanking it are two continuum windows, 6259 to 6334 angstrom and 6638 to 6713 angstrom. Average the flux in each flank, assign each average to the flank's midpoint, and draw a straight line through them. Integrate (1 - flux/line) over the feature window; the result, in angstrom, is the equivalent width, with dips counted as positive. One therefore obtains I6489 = -1.19 angstrom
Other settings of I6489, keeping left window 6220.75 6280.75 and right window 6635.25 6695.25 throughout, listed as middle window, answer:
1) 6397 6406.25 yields -0.3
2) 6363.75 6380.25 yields -0.8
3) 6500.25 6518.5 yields -0.5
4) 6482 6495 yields -0.1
